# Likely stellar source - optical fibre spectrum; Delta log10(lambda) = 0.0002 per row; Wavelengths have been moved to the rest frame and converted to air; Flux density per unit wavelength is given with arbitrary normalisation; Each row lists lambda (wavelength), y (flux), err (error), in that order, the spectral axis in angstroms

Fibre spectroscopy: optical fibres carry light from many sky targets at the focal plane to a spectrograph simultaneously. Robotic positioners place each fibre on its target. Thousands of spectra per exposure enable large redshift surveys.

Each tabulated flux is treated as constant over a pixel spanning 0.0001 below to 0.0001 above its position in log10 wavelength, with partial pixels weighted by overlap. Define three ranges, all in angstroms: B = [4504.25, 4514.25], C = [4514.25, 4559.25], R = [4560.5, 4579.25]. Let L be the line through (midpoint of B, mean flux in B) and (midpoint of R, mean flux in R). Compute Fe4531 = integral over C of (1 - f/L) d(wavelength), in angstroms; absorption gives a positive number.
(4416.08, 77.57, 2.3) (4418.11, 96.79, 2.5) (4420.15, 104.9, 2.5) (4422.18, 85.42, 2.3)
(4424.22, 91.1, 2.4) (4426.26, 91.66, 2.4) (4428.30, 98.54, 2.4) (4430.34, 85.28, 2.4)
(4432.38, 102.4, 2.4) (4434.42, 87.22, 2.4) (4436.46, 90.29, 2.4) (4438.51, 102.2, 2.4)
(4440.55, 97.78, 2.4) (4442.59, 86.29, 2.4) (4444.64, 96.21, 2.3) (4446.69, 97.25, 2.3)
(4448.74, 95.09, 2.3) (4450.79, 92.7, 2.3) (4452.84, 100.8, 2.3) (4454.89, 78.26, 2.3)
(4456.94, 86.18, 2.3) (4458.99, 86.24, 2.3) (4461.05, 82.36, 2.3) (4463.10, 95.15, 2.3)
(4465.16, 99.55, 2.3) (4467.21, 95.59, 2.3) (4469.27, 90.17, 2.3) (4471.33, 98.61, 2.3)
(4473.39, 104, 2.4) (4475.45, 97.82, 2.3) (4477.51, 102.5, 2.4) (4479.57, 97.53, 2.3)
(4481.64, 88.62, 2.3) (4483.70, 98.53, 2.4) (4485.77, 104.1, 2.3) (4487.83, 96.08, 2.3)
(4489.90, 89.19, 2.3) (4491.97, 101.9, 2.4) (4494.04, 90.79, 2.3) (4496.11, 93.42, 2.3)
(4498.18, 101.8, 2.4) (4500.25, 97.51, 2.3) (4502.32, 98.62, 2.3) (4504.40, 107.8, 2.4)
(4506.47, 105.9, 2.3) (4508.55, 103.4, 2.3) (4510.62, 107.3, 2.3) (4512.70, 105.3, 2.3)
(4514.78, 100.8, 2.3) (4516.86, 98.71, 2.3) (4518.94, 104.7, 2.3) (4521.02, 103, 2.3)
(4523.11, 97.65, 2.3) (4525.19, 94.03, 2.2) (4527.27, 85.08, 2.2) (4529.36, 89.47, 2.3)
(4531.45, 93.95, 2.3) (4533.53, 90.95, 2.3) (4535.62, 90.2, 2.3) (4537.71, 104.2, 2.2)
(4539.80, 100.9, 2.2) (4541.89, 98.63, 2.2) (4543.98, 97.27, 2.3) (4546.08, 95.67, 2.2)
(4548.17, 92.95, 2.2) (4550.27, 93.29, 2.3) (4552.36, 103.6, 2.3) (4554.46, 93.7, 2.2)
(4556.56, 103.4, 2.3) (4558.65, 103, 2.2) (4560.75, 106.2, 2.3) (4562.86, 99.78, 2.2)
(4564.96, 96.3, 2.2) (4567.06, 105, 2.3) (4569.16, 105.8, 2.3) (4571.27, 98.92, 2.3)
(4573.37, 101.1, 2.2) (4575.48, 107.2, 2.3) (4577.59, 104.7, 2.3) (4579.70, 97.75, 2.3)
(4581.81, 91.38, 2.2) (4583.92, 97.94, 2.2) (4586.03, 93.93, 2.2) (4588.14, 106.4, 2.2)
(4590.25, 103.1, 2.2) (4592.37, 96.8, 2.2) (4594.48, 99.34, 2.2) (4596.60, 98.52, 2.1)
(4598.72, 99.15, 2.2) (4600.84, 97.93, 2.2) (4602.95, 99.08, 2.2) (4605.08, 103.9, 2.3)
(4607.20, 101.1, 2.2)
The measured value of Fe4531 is 3.1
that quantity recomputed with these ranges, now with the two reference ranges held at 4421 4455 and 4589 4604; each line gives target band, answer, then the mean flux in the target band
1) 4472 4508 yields -1.3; 98.7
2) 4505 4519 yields -1.1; 104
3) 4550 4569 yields -0.6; 101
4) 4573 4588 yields -0.1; 99.5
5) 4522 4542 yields 0.5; 94.3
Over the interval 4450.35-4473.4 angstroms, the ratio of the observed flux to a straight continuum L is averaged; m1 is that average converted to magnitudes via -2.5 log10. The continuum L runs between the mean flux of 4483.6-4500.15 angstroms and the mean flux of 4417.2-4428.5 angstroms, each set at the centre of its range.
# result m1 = 0.04 mag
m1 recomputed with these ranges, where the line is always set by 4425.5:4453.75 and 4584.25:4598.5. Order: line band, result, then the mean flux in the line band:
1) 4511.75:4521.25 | -0.06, 102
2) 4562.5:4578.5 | -0.04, 102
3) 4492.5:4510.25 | -0.04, 100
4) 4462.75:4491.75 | -0.02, 97.1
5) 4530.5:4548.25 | 0.02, 96.3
